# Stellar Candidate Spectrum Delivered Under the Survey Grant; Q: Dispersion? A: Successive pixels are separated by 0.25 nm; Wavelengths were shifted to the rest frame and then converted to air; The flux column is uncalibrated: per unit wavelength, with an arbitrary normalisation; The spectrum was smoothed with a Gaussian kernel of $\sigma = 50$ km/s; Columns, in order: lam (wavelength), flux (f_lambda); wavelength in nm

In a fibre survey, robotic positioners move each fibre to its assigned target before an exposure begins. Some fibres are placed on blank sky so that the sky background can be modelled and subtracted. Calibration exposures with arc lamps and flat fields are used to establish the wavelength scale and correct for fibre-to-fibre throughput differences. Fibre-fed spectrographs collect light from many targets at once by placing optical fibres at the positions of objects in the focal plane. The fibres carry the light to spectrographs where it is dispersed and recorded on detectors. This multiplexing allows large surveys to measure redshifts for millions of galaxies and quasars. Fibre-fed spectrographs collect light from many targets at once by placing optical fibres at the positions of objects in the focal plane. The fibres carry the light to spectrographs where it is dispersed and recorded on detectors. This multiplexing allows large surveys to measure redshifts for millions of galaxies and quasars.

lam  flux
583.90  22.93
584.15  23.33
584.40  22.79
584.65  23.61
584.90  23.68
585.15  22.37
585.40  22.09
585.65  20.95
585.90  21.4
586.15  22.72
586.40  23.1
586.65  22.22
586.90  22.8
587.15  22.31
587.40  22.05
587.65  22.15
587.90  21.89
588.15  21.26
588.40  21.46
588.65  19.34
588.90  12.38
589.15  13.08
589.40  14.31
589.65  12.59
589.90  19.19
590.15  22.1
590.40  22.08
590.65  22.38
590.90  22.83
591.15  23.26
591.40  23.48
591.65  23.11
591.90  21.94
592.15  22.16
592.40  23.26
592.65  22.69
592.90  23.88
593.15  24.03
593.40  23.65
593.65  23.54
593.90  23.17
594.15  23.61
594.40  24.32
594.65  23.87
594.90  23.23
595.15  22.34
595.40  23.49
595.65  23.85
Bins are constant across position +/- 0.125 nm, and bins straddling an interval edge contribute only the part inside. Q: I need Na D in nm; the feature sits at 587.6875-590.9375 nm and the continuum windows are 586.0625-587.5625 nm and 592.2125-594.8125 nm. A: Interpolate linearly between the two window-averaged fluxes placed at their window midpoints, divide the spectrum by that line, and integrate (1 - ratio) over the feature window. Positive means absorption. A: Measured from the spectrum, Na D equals 0.58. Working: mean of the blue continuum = 22.5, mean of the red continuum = 23.6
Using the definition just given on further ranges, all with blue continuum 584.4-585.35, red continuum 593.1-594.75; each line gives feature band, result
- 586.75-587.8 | 0.04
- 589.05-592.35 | 0.45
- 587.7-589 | 0.21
